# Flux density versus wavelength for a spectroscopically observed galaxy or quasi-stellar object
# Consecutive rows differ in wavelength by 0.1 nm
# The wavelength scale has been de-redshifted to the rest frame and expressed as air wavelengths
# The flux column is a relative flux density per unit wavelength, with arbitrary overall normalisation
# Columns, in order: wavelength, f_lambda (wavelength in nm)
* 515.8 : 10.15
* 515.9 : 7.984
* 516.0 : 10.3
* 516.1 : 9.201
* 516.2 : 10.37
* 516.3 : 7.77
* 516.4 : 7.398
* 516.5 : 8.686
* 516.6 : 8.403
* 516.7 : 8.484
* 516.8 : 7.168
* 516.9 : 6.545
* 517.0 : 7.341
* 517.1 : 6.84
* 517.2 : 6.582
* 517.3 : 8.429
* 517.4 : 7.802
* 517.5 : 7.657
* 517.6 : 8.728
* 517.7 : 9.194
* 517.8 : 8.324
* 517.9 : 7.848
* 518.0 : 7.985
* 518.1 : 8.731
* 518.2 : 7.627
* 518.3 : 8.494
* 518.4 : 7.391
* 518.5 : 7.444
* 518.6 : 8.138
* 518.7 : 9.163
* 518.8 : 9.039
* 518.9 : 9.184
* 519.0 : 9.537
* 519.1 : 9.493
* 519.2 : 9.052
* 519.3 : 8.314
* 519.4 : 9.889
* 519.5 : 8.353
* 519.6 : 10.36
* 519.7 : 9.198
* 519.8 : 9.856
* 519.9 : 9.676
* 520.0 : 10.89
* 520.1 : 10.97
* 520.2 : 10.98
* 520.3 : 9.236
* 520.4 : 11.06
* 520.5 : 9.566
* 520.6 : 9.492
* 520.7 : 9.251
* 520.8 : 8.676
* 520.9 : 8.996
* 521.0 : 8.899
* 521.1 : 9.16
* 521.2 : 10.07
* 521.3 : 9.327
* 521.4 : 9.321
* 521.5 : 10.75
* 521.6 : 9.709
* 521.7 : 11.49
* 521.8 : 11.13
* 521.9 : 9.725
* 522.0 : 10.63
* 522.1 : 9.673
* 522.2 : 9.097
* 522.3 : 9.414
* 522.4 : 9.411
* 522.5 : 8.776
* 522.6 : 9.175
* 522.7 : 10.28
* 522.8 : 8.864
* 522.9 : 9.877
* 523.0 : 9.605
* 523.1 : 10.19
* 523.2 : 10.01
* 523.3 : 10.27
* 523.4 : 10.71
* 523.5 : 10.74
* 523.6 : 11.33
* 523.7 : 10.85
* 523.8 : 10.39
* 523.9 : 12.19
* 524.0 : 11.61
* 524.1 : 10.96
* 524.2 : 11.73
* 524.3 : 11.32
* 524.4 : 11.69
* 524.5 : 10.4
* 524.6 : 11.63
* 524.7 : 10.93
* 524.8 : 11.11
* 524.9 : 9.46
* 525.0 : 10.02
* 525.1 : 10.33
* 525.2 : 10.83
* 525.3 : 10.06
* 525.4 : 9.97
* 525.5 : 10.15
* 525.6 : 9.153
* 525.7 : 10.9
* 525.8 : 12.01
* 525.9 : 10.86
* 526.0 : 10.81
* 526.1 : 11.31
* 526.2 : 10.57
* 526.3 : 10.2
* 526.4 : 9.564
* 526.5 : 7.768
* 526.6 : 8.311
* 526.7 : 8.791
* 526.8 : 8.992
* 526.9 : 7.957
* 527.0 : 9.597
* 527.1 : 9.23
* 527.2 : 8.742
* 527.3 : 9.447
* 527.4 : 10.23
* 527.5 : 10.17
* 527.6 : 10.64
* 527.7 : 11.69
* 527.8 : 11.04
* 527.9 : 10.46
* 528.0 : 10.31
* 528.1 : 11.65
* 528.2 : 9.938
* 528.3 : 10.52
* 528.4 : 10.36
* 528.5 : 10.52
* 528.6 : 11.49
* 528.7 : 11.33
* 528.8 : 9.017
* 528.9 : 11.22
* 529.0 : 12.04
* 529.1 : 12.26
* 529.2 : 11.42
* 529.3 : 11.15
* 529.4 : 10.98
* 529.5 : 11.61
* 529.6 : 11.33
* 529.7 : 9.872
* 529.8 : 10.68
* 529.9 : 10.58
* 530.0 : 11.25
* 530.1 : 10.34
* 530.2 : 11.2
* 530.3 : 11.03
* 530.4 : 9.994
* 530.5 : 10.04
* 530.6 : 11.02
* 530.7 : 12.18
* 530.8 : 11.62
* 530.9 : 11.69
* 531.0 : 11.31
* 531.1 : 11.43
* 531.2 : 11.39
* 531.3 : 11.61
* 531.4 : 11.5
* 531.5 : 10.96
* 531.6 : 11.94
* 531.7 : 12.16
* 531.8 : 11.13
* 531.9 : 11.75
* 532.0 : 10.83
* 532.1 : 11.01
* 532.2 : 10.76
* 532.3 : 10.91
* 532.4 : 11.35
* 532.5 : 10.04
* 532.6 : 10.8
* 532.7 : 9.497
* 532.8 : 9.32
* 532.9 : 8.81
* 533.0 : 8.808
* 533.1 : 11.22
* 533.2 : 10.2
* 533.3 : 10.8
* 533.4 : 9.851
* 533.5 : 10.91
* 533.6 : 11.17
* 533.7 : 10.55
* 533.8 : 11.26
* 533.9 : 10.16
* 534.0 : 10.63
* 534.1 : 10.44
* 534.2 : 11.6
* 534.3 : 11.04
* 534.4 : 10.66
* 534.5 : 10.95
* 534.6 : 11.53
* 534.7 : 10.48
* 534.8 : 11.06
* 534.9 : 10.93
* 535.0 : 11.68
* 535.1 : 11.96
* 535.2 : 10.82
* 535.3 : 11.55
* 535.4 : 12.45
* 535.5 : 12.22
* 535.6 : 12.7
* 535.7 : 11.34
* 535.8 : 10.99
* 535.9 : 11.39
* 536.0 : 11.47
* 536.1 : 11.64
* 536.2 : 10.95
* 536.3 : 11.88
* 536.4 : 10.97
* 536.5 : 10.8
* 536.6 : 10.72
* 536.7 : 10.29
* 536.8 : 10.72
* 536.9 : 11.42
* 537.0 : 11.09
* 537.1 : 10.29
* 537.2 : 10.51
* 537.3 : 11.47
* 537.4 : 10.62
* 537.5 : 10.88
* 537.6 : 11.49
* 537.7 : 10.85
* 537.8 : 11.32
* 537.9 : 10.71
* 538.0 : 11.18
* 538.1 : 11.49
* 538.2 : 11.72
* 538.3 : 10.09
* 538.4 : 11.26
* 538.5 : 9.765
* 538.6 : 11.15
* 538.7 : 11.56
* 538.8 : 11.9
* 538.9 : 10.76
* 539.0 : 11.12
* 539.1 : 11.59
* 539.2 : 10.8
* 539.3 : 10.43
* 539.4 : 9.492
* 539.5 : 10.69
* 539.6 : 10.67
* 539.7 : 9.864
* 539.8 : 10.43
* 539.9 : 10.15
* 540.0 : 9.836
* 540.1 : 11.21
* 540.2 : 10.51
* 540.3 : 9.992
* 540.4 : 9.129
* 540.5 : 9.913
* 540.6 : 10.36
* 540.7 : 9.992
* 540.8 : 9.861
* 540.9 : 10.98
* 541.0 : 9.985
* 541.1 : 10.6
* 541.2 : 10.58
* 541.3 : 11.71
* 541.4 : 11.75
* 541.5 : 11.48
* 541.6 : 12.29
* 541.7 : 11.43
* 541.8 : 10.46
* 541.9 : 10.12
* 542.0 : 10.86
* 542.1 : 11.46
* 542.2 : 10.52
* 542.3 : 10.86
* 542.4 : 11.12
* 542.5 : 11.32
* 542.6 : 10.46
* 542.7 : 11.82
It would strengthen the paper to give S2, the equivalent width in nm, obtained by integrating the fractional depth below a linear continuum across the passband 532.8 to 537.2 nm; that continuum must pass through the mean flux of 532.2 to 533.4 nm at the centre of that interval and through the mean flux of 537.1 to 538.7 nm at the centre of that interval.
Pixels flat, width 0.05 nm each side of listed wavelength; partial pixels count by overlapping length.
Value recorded -0.19 nm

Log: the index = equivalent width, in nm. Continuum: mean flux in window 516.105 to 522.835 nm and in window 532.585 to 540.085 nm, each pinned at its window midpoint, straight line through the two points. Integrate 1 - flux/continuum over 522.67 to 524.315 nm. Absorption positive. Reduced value -0.20 nm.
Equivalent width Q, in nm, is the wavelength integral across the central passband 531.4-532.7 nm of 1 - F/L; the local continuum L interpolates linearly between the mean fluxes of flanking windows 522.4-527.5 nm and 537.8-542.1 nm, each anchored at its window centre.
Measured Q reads -0.08 nm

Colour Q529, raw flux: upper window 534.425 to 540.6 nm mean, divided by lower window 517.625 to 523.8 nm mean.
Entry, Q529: 1.2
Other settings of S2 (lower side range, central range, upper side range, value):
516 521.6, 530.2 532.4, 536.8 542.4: -0.27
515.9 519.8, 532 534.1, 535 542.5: -0.03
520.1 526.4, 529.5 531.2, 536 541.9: -0.08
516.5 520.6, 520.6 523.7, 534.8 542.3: -0.24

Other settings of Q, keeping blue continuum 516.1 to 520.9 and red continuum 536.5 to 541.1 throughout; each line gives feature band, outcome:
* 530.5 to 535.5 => -0.42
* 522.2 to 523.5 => -0.08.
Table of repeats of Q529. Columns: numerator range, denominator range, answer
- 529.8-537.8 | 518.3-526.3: 1.10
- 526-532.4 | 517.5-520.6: 1.17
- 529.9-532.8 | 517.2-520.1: 1.26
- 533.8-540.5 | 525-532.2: 1.03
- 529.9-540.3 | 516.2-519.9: 1.30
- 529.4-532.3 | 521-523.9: 1.11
